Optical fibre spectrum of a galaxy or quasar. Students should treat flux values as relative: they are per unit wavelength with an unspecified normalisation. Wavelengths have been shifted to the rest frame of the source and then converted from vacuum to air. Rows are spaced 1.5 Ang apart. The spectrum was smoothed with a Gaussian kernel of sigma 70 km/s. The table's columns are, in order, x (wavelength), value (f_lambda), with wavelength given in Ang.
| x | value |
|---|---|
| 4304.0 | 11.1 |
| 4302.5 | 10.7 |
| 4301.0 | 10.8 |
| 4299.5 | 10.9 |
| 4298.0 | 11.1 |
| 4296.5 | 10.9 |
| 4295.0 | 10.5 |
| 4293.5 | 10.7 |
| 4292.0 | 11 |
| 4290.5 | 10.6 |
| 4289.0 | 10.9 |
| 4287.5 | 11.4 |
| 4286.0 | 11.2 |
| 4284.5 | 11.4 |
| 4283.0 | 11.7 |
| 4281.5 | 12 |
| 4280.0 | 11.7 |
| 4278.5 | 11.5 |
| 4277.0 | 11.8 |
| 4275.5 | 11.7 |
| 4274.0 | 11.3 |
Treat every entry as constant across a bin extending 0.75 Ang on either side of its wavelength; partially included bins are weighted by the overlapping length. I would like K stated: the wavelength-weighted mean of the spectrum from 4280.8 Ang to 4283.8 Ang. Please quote 11.8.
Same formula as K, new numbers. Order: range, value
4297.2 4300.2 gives 11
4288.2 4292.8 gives 10.8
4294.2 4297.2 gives 10.7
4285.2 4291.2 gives 11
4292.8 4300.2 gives 10.8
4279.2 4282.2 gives 11.8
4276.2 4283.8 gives 11.7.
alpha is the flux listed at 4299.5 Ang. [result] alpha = 10.9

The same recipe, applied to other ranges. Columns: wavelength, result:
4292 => 11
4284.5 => 11.4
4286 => 11.2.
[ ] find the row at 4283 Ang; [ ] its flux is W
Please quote 11.7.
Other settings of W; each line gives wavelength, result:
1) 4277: 11.8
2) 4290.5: 10.6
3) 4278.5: 11.5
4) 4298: 11.1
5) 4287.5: 11.4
